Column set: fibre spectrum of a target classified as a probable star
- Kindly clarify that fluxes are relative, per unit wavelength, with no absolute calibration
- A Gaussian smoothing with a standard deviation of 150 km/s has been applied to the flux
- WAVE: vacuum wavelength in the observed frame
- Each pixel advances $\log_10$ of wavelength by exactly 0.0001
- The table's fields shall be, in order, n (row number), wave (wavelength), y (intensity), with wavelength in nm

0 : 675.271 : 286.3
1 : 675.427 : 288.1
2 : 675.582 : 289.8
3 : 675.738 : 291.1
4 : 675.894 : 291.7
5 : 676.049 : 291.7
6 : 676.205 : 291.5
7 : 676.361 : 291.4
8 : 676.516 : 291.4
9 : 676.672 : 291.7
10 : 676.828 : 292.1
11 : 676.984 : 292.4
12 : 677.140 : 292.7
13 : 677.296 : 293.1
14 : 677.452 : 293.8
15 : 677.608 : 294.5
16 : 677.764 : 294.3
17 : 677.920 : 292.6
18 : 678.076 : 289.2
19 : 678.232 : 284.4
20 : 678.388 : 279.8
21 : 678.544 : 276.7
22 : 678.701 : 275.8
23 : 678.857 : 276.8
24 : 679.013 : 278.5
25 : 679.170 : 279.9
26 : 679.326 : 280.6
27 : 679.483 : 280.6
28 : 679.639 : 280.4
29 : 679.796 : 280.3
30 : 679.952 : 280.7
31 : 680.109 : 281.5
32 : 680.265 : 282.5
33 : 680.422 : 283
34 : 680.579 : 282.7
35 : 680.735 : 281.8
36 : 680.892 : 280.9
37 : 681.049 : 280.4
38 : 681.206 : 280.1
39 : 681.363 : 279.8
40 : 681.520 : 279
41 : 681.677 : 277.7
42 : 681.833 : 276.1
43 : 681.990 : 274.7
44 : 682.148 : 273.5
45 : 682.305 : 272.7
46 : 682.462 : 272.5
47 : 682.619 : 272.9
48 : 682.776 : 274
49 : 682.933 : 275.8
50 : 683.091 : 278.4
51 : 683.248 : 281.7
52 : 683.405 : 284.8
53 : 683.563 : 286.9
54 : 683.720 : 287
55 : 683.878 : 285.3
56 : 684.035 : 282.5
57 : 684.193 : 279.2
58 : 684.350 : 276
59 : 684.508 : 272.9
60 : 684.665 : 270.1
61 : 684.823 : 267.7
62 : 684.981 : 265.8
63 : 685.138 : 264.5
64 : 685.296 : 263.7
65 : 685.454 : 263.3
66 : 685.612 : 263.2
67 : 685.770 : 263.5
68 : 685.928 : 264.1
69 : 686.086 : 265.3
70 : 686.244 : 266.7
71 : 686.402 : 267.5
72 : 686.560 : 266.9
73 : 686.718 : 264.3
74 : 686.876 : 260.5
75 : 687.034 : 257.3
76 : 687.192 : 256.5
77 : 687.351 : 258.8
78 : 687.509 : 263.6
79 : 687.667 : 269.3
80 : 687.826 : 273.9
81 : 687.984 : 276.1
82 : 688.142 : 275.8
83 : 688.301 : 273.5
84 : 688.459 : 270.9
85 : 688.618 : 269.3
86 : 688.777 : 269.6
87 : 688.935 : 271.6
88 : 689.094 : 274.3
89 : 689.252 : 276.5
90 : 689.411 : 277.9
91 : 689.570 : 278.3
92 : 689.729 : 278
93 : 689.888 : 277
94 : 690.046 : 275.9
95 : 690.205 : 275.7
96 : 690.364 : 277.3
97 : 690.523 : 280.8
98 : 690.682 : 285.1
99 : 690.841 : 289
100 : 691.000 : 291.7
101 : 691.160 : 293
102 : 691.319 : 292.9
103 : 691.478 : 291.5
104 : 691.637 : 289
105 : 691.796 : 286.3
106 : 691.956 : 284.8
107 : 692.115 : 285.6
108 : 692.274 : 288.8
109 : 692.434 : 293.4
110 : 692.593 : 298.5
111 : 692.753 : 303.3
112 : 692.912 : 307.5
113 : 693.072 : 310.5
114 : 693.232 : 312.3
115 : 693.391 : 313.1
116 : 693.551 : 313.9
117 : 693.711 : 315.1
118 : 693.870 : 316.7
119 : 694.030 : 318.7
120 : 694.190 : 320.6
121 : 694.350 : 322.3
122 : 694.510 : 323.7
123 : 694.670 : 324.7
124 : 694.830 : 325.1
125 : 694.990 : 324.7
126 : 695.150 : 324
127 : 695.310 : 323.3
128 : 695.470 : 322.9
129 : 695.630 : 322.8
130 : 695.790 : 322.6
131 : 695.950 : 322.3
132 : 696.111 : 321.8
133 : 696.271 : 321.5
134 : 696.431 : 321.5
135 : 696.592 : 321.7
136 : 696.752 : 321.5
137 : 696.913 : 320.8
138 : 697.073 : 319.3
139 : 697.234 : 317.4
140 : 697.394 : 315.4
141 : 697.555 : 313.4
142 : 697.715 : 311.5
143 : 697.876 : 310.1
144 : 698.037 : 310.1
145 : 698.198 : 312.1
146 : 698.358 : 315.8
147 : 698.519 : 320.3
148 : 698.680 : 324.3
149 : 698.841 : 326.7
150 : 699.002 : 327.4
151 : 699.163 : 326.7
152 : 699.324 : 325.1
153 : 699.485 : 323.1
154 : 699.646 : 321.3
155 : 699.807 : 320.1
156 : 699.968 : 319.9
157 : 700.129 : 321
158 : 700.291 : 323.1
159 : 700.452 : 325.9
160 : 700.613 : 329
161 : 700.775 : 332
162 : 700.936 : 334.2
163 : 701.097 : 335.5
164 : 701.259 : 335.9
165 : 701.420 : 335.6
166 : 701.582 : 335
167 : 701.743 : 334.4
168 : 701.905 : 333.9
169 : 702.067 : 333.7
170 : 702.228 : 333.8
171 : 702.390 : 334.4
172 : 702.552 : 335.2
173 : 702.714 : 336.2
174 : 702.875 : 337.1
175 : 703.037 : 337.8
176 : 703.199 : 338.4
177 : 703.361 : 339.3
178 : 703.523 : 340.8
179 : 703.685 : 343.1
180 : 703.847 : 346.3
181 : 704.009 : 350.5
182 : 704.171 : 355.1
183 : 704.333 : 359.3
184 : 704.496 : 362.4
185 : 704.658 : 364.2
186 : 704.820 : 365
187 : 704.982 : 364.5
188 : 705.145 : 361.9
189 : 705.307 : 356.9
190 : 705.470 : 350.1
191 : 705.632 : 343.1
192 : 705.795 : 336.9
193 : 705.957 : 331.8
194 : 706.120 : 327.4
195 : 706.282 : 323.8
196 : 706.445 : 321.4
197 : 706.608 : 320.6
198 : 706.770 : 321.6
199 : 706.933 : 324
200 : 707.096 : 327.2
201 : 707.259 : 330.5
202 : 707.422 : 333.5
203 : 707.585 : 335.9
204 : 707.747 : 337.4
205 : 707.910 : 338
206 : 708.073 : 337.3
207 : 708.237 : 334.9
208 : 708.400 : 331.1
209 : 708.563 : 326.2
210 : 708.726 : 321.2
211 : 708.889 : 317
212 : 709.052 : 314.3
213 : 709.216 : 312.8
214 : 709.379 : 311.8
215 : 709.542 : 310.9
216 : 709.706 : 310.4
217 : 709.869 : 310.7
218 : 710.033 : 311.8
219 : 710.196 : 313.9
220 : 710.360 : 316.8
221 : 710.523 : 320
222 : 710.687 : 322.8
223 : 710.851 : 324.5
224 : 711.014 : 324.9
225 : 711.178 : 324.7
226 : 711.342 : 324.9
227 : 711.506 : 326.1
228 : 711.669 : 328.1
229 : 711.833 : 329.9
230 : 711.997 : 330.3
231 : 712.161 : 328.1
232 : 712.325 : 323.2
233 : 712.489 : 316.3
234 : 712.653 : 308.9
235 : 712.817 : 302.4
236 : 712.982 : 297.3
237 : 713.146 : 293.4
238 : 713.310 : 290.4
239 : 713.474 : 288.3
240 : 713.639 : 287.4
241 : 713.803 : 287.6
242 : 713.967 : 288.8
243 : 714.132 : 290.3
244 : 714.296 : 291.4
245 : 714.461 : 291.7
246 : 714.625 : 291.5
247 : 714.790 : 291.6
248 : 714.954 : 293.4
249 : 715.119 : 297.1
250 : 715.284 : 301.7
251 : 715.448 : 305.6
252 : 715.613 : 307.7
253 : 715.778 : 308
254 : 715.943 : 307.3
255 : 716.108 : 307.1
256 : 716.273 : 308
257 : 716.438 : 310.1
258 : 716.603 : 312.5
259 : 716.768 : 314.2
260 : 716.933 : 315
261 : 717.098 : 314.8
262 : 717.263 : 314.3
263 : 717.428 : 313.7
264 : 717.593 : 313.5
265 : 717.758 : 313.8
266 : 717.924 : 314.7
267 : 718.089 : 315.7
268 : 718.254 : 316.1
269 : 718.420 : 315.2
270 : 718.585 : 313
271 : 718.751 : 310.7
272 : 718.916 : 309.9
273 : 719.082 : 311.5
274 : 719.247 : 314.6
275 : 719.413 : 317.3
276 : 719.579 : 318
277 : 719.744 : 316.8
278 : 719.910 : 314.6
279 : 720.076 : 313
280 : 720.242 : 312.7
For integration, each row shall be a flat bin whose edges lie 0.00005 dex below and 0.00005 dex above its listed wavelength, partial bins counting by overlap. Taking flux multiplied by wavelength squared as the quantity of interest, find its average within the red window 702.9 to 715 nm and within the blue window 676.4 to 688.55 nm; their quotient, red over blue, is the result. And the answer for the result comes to 1.3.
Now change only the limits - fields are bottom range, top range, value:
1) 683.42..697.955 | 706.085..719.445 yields 1.15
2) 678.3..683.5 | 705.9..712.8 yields 1.26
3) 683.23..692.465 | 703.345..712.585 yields 1.28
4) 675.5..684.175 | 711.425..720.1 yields 1.21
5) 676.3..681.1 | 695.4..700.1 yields 1.19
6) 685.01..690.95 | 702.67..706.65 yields 1.34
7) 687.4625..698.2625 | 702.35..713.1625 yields 1.15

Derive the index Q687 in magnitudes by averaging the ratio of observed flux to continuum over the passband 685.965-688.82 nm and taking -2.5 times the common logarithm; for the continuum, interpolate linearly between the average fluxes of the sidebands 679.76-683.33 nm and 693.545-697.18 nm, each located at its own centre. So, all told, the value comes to 0.11 mag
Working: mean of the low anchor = 278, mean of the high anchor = 321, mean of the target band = 267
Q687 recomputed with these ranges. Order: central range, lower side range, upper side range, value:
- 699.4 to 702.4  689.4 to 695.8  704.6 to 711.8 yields -0.04 mag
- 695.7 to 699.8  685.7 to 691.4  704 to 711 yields -0.06 mag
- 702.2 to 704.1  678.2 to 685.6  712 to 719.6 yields -0.15 mag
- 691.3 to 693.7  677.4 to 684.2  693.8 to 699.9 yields 0.04 mag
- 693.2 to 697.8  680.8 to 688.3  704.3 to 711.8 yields -0.07 mag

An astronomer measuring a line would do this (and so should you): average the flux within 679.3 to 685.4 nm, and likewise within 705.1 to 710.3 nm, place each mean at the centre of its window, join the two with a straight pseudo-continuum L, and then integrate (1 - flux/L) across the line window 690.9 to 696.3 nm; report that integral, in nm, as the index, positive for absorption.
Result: -0.17 nm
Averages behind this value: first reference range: 278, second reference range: 327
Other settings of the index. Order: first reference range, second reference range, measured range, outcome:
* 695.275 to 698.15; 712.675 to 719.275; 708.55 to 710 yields -0.02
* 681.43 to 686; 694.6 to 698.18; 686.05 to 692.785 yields 0.40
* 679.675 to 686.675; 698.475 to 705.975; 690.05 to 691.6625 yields 0.08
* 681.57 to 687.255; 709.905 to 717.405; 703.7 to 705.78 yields -0.41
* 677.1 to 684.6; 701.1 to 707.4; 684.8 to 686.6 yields 0.17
